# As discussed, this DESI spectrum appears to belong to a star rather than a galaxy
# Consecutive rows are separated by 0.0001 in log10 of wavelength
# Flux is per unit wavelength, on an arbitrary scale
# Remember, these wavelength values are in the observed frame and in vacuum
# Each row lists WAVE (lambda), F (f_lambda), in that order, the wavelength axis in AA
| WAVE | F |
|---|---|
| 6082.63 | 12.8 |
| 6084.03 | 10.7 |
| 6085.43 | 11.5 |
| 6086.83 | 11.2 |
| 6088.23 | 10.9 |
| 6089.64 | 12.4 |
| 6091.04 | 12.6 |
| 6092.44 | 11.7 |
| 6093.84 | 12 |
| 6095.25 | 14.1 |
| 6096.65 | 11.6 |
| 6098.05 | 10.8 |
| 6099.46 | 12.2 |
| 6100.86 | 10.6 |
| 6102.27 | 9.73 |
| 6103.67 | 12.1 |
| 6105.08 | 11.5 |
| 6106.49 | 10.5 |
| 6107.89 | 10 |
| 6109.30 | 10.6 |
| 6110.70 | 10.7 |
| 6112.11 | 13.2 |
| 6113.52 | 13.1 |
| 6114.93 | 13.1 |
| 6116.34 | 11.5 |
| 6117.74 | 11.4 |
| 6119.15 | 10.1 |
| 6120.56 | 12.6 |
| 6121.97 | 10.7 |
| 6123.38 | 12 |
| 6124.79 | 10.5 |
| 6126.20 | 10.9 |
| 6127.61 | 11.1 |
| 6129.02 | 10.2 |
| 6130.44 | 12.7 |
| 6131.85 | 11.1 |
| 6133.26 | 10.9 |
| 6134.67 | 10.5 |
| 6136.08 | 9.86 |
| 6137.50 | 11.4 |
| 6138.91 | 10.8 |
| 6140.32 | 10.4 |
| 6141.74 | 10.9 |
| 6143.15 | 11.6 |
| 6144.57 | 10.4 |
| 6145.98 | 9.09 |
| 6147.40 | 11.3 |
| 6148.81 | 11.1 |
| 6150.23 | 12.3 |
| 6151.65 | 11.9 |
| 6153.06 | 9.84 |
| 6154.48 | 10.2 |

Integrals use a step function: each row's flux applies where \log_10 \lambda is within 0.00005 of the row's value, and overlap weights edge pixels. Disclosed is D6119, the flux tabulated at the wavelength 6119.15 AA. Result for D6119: 10.1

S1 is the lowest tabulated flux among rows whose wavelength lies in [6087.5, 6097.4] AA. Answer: 10.9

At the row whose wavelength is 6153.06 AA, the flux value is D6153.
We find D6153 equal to 9.84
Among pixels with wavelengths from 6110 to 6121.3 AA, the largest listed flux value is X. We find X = 13.2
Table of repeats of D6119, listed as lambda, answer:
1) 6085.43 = 11.5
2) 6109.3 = 10.6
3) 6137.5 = 11.4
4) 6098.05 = 10.8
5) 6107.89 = 10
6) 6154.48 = 10.2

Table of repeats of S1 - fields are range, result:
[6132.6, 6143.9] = 9.86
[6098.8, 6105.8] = 9.73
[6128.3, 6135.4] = 10.2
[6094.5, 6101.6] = 10.6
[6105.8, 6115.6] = 10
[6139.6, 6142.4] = 10.4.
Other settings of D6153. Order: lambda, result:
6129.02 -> 10.2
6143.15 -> 11.6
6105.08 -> 11.5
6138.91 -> 10.8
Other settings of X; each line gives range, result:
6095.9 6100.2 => 12.2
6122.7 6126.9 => 12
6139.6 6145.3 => 11.6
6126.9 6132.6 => 12.7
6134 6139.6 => 11.4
